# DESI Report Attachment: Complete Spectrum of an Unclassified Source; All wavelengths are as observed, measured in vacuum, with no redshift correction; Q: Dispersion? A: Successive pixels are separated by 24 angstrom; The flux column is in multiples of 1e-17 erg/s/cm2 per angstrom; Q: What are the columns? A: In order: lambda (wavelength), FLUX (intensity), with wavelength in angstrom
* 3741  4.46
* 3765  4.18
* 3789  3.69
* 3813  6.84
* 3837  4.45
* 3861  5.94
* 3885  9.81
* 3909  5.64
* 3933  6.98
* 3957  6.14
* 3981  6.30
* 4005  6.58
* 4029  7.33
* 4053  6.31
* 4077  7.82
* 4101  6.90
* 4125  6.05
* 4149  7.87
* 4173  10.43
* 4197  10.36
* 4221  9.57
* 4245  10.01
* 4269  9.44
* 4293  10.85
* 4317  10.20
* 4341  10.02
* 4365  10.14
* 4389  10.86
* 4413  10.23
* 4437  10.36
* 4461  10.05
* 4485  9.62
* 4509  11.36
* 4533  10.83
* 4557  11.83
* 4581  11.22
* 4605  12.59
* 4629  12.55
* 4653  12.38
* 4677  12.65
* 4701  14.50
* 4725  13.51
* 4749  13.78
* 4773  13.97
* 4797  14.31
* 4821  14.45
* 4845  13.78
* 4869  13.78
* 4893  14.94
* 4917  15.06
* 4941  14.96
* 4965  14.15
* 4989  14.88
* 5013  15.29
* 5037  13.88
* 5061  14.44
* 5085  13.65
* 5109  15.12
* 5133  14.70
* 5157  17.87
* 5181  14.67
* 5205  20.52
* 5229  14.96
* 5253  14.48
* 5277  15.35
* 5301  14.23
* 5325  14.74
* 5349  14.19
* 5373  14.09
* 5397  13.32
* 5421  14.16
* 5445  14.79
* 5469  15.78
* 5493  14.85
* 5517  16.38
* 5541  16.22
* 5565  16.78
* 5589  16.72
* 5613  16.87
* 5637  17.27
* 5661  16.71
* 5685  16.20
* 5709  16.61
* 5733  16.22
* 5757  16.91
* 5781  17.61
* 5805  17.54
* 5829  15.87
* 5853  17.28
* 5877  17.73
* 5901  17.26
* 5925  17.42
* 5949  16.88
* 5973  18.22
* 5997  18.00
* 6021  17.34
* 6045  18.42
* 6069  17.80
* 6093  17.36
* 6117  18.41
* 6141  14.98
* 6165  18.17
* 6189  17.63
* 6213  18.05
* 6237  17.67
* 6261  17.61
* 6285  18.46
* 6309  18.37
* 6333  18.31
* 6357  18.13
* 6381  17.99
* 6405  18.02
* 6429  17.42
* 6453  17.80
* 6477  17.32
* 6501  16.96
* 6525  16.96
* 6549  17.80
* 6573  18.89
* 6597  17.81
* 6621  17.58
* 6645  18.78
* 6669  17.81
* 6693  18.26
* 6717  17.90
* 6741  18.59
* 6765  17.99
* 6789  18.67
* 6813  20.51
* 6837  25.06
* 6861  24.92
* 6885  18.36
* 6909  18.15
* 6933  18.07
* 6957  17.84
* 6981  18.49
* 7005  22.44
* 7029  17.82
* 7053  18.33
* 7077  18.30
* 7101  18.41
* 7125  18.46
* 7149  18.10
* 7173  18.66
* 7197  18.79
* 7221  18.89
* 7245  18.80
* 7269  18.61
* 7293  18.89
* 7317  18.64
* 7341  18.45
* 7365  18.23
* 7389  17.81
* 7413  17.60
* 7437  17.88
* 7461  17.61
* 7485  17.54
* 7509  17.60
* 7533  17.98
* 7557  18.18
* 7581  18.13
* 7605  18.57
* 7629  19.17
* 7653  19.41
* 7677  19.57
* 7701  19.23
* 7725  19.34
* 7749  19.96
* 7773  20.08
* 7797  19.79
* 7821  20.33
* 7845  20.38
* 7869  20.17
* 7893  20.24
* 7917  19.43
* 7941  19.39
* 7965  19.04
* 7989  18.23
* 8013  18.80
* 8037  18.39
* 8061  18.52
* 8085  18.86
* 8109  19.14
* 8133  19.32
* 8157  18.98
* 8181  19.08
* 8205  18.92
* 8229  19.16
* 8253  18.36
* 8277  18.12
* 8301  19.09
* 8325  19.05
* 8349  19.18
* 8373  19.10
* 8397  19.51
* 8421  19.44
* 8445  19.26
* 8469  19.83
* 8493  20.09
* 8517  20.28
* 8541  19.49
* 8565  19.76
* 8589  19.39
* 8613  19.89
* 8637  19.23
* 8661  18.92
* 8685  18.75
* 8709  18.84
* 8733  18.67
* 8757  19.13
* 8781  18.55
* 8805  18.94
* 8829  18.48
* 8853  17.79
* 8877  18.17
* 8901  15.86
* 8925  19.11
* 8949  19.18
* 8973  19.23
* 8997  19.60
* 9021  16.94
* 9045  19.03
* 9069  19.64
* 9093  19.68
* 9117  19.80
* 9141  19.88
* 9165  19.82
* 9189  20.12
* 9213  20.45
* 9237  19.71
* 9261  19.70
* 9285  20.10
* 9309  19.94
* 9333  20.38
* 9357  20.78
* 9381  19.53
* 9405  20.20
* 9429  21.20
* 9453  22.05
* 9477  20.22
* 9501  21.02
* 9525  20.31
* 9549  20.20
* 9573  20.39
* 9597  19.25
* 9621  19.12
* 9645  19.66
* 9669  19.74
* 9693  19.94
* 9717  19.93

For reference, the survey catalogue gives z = 0.041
